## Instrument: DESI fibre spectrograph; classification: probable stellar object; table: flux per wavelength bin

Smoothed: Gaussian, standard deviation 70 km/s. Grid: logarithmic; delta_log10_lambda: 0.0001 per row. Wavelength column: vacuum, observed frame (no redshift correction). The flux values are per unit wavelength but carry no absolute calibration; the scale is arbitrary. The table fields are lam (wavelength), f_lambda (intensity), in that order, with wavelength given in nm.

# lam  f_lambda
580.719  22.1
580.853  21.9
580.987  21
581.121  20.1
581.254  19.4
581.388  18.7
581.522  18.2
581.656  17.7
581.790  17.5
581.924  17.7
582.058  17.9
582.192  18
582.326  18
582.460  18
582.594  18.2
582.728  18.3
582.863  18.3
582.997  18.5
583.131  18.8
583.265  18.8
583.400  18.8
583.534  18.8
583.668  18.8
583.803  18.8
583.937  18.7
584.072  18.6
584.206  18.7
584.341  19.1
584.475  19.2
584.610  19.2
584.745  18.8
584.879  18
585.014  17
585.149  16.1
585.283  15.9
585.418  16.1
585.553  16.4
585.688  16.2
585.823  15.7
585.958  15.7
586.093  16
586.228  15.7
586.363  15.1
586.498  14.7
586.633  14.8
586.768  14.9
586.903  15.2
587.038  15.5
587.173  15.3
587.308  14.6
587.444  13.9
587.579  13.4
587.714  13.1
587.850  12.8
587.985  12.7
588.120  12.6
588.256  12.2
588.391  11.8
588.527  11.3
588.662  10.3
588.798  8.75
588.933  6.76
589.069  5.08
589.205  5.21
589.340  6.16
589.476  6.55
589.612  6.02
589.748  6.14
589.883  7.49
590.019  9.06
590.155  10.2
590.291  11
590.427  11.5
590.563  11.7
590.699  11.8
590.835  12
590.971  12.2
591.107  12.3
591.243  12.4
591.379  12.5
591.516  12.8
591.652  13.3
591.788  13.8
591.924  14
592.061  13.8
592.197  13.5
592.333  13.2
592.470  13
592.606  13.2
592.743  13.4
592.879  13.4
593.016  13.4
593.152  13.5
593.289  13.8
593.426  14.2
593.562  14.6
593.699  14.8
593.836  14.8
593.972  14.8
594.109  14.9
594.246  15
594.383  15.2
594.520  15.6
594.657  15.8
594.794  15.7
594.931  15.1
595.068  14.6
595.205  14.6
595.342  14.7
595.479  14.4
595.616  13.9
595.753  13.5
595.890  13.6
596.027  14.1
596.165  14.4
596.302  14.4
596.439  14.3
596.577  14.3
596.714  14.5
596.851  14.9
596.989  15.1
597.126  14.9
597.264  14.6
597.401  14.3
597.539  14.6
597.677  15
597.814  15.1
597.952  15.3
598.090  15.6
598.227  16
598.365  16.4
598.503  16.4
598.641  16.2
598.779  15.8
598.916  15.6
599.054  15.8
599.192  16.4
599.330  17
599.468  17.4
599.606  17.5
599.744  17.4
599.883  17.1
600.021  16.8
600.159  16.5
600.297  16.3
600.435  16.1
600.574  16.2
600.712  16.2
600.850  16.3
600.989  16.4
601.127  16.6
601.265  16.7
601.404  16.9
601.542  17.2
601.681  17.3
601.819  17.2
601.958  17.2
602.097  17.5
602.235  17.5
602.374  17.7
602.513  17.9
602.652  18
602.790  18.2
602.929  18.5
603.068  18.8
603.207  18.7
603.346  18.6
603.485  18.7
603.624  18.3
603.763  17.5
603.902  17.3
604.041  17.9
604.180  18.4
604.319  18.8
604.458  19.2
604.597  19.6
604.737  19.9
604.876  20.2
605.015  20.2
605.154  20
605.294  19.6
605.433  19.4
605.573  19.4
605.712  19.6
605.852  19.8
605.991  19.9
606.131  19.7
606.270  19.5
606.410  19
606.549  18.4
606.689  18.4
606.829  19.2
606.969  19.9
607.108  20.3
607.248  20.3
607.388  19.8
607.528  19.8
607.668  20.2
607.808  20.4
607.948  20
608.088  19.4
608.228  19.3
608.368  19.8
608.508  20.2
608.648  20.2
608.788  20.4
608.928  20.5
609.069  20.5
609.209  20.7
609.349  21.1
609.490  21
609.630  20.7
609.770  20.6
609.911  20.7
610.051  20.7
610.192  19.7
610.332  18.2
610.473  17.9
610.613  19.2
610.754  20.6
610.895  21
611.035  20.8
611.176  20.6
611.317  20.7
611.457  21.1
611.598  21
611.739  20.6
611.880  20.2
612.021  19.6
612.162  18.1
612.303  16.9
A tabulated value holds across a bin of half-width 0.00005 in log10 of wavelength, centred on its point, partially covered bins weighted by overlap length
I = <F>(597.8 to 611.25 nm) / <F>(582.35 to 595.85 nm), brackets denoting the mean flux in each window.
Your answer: 1.31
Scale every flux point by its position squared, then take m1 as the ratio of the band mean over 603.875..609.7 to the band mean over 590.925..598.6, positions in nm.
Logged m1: 1.43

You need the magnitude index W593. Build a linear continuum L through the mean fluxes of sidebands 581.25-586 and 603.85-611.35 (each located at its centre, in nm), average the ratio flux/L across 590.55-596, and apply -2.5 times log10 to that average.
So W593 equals 0.33 mag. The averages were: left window 18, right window 19.8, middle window 13.8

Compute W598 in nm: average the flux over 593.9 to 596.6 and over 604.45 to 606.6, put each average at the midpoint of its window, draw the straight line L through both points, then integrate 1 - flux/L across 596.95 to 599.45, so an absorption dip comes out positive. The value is 0.074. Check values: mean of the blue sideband 14.7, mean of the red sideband 19.6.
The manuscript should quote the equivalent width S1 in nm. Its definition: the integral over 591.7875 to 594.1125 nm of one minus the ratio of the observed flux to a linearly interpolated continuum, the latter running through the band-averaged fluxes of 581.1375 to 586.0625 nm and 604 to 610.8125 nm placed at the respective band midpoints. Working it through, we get 0.60 nm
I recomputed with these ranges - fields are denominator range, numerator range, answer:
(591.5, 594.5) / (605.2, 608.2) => 1.40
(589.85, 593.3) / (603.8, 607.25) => 1.56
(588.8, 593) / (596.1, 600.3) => 1.45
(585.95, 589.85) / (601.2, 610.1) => 1.64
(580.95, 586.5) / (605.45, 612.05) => 1.12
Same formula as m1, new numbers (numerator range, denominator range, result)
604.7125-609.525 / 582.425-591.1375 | 1.51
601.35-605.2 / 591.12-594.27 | 1.39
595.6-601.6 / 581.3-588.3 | 0.98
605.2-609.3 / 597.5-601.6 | 1.24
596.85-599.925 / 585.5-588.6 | 1.15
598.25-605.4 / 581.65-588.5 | 1.13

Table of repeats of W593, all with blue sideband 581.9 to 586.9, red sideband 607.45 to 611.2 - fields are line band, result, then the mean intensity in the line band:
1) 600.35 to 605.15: 0.090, 17.9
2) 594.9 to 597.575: 0.283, 14.4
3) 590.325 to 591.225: 0.456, 11.9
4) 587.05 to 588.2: 0.289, 13.6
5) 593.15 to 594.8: 0.238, 14.8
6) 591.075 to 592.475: 0.353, 13.2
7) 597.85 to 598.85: 0.189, 15.9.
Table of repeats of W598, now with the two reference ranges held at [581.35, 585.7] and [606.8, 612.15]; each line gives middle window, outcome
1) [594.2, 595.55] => 0.28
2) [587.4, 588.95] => 0.56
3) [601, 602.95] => 0.22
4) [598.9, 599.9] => 0.13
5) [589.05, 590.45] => 0.82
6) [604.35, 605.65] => 0.01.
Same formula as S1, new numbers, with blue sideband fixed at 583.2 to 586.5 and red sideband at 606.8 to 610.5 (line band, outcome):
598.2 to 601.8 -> 0.48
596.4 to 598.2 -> 0.38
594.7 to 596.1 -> 0.31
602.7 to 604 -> 0.08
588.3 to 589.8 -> 0.85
